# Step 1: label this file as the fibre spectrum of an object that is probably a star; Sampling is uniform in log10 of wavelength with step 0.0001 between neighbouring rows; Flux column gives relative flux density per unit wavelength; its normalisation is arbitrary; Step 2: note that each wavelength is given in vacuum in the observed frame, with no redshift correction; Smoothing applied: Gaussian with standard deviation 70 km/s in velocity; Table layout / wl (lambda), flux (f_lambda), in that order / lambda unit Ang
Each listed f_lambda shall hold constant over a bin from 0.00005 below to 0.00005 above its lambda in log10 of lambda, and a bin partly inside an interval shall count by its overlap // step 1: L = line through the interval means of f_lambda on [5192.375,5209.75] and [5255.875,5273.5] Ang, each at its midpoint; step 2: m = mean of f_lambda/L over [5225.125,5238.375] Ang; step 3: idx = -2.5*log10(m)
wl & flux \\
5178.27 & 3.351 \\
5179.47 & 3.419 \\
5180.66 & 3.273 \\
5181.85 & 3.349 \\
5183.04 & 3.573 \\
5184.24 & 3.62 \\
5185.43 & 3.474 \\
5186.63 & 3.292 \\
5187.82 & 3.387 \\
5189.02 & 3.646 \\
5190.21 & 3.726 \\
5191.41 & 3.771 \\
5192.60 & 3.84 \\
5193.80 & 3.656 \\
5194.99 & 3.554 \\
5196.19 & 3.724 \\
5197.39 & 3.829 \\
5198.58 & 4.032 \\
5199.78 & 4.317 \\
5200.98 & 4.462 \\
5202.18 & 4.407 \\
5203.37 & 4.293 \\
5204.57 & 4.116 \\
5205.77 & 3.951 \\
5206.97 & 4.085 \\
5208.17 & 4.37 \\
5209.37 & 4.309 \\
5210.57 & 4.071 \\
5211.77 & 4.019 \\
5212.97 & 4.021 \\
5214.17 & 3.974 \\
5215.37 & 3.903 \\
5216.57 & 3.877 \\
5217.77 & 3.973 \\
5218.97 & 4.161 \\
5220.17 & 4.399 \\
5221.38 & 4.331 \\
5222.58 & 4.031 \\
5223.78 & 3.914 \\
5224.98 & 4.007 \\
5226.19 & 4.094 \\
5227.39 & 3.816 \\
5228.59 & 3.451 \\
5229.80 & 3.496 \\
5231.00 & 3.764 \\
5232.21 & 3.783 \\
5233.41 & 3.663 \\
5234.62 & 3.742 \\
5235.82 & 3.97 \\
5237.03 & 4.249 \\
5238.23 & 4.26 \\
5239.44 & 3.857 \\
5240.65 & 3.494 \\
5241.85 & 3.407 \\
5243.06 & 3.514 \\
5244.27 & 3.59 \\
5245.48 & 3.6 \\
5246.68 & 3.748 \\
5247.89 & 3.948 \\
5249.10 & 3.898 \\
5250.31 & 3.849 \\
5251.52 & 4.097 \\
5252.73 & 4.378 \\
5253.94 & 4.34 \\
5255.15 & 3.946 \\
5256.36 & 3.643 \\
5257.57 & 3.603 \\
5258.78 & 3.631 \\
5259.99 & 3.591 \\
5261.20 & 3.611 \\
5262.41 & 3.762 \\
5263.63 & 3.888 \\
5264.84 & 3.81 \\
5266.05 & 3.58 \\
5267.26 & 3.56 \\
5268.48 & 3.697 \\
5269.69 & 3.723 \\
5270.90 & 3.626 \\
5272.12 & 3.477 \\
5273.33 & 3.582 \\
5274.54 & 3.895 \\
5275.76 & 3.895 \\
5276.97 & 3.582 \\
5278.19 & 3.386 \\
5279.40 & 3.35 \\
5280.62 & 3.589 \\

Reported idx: 0.01 mag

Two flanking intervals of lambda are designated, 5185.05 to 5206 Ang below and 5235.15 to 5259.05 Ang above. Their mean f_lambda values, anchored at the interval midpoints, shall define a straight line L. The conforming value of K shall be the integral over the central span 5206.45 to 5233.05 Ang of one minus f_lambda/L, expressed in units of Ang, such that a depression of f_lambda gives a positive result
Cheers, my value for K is -0.90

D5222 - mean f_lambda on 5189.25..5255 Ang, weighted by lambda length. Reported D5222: 3.95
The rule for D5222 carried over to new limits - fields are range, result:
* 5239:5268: 3.76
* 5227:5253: 3.79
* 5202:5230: 4.05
